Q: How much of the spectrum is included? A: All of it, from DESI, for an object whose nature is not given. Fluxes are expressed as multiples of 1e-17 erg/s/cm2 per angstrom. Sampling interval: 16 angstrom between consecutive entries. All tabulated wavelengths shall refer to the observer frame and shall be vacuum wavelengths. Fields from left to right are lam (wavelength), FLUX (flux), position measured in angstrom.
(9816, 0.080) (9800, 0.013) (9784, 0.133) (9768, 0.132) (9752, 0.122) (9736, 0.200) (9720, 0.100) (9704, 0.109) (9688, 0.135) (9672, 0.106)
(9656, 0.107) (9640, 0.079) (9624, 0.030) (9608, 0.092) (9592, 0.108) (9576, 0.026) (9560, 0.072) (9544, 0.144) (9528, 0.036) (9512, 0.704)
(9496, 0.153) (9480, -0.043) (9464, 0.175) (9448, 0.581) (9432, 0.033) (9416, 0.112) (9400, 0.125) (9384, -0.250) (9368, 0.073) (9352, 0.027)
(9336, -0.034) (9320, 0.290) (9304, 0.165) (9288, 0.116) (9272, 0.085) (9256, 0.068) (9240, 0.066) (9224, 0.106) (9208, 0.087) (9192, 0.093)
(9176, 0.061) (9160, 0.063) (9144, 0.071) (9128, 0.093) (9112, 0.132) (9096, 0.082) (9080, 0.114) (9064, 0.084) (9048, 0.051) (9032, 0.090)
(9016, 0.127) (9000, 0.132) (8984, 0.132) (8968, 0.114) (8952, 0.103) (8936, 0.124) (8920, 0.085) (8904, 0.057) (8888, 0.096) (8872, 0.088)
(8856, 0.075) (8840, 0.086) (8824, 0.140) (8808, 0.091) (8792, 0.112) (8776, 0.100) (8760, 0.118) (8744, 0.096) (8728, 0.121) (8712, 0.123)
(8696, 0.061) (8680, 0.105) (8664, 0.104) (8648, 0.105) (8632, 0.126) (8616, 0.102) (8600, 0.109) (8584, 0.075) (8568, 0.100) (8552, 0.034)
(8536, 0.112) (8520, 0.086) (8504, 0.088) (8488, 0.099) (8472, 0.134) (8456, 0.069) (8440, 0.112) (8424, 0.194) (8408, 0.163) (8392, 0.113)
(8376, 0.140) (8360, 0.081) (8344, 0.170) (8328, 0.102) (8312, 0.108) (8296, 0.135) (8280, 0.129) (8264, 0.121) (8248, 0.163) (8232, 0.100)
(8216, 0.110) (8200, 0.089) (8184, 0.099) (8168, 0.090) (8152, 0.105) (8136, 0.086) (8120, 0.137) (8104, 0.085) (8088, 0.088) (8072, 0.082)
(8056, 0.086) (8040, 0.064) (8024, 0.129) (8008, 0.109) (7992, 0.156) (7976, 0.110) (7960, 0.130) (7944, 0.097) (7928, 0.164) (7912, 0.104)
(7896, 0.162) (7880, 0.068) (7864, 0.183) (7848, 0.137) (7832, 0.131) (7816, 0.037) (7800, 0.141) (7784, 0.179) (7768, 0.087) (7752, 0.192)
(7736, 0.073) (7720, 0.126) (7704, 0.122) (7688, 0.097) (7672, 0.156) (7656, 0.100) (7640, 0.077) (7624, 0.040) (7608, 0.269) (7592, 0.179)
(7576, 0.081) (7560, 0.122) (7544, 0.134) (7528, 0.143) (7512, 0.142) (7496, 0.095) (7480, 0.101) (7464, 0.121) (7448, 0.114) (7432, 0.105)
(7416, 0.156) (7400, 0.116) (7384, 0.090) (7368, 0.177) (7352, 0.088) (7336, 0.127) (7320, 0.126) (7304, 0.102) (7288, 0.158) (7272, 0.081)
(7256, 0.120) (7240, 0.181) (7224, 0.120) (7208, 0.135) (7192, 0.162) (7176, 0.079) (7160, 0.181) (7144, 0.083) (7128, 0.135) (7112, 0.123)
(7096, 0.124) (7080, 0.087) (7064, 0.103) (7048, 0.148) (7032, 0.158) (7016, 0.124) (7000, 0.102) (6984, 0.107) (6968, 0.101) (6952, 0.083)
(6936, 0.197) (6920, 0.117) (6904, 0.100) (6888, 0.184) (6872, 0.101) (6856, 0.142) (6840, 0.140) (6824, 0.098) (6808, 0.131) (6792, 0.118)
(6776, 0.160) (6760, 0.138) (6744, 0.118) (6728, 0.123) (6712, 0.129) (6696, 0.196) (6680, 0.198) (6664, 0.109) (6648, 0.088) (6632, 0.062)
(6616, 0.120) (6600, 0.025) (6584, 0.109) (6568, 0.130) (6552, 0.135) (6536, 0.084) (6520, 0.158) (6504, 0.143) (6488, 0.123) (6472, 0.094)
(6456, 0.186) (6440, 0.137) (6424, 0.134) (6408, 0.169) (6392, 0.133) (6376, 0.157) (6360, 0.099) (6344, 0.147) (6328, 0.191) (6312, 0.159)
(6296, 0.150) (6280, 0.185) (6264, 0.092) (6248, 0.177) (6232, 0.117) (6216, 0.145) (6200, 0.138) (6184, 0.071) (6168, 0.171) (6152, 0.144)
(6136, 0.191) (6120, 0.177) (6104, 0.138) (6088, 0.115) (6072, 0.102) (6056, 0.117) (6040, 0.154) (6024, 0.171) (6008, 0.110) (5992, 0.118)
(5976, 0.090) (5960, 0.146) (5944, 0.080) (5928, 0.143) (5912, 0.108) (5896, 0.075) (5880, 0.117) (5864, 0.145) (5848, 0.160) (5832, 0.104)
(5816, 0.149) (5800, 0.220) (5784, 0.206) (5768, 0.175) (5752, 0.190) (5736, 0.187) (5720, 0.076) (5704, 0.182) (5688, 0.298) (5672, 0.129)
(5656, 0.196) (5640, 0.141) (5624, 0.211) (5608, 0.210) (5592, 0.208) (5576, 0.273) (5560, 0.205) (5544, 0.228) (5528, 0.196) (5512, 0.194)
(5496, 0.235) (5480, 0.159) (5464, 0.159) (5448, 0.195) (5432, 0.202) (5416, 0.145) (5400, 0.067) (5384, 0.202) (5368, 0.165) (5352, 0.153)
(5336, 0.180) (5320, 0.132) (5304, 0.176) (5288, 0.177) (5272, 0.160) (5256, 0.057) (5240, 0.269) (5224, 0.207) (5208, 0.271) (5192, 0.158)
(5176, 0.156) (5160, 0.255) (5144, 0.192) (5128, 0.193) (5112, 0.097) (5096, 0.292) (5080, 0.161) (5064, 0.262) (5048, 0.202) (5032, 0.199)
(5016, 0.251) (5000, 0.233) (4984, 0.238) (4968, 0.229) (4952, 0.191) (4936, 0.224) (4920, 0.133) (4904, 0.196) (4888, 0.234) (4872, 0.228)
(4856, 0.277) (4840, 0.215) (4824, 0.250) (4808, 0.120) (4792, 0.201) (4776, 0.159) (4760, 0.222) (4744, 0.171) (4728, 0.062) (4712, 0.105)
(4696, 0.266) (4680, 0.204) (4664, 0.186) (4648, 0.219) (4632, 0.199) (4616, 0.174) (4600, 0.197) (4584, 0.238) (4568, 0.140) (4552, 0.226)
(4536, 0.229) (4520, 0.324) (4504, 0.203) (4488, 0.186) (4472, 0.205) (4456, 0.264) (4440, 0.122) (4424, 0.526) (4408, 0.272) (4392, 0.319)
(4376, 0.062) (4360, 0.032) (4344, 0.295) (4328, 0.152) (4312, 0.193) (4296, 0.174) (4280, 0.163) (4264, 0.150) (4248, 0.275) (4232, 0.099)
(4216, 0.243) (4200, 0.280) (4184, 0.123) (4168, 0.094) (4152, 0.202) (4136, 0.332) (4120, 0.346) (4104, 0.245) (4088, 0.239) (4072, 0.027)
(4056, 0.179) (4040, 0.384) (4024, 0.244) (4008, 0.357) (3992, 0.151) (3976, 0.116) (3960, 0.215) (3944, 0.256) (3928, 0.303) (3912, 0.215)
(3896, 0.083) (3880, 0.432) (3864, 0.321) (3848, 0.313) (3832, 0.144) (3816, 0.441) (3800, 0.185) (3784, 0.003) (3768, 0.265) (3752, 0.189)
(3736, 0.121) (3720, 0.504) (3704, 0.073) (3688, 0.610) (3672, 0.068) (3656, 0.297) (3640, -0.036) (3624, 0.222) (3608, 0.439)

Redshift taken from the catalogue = 1.55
